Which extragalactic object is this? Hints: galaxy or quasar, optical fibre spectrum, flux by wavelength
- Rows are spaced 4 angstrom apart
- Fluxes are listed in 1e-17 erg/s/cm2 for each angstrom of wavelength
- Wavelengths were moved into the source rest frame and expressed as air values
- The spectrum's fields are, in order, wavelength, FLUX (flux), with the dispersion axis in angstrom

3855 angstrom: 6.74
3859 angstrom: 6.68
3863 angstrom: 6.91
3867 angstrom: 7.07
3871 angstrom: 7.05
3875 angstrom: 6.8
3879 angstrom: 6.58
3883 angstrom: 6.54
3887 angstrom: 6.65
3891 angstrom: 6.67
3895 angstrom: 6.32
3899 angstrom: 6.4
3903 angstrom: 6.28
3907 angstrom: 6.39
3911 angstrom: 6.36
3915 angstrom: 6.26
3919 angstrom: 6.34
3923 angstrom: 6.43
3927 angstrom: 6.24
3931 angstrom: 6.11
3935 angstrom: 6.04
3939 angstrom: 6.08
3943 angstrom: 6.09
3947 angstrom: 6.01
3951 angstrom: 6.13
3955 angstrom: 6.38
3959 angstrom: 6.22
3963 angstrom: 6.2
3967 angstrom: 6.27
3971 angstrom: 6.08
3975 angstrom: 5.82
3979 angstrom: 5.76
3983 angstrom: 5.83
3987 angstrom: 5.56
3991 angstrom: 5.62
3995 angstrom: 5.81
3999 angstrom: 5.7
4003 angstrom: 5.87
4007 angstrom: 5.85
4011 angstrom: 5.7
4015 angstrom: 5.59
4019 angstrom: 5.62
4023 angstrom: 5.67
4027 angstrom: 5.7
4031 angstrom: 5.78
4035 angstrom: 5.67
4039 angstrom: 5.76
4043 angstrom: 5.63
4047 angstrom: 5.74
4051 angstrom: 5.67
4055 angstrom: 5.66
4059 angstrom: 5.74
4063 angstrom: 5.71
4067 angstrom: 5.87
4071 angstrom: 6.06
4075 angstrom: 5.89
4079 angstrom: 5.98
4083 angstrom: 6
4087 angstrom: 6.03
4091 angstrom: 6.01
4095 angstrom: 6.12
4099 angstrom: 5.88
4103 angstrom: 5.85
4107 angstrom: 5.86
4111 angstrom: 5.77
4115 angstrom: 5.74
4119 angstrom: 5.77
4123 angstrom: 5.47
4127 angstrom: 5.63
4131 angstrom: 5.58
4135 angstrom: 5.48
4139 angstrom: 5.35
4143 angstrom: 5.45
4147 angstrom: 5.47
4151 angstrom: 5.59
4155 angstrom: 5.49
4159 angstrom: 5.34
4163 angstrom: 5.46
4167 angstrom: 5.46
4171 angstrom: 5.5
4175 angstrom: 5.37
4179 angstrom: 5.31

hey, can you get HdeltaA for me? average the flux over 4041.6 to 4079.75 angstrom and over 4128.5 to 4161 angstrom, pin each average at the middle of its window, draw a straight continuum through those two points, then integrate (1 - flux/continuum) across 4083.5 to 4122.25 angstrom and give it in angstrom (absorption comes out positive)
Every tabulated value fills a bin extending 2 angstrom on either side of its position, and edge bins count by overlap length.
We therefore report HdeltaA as -1.7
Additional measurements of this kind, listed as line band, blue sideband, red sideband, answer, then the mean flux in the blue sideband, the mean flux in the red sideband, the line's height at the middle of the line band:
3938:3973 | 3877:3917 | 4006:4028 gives -0.54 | 6.45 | 5.68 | 6.07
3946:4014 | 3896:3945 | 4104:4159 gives 1.59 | 6.25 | 5.58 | 6.06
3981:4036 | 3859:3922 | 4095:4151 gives 3.55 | 6.58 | 5.65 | 6.11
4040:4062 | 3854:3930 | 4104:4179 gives 0.81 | 6.56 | 5.54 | 5.91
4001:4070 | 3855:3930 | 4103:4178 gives 2.87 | 6.55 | 5.55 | 5.97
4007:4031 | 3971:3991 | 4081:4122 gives 0.50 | 5.76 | 5.89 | 5.8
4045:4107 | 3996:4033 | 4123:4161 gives -3.01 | 5.72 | 5.49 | 5.61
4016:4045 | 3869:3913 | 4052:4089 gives 1.63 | 6.55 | 5.88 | 6.03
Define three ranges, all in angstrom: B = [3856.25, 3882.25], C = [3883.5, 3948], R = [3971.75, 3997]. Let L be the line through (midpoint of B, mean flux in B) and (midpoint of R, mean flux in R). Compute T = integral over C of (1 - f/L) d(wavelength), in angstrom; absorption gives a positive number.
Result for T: 0.9 angstrom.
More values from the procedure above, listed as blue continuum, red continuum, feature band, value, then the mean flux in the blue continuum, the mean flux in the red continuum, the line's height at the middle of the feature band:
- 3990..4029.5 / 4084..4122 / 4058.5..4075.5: -0.1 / 5.72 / 5.88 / 5.82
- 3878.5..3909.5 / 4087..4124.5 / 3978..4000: 1.7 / 6.47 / 5.85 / 6.19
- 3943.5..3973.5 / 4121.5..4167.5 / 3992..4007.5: 0.6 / 6.17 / 5.48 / 6.02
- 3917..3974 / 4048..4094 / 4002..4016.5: 0.7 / 6.18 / 5.88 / 6.03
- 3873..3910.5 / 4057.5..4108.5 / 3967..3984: 0.9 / 6.51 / 5.93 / 6.25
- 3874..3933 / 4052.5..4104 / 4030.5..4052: 1.1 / 6.42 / 5.91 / 6.01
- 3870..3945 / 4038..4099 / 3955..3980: 0.4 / 6.39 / 5.86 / 6.19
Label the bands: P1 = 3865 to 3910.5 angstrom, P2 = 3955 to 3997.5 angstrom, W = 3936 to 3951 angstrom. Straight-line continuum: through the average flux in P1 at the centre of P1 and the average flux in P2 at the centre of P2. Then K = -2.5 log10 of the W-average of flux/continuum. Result 0.02 mag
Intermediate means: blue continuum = 6.61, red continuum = 5.94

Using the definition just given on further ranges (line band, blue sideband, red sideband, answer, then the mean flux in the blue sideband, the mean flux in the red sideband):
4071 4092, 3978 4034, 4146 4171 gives -0.07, 5.72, 5.47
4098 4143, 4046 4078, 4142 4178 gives -0.01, 5.8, 5.46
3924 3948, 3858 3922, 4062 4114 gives 0.05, 6.58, 5.93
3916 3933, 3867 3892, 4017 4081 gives 0.03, 6.75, 5.76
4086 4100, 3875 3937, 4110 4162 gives -0.06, 6.39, 5.54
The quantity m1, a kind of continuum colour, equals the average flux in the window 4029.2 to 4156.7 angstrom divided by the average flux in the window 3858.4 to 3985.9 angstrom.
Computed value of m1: 0.9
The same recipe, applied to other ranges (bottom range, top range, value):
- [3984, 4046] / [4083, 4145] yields 1.01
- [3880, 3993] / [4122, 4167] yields 0.89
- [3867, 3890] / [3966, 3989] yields 0.87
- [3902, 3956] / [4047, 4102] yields 0.95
